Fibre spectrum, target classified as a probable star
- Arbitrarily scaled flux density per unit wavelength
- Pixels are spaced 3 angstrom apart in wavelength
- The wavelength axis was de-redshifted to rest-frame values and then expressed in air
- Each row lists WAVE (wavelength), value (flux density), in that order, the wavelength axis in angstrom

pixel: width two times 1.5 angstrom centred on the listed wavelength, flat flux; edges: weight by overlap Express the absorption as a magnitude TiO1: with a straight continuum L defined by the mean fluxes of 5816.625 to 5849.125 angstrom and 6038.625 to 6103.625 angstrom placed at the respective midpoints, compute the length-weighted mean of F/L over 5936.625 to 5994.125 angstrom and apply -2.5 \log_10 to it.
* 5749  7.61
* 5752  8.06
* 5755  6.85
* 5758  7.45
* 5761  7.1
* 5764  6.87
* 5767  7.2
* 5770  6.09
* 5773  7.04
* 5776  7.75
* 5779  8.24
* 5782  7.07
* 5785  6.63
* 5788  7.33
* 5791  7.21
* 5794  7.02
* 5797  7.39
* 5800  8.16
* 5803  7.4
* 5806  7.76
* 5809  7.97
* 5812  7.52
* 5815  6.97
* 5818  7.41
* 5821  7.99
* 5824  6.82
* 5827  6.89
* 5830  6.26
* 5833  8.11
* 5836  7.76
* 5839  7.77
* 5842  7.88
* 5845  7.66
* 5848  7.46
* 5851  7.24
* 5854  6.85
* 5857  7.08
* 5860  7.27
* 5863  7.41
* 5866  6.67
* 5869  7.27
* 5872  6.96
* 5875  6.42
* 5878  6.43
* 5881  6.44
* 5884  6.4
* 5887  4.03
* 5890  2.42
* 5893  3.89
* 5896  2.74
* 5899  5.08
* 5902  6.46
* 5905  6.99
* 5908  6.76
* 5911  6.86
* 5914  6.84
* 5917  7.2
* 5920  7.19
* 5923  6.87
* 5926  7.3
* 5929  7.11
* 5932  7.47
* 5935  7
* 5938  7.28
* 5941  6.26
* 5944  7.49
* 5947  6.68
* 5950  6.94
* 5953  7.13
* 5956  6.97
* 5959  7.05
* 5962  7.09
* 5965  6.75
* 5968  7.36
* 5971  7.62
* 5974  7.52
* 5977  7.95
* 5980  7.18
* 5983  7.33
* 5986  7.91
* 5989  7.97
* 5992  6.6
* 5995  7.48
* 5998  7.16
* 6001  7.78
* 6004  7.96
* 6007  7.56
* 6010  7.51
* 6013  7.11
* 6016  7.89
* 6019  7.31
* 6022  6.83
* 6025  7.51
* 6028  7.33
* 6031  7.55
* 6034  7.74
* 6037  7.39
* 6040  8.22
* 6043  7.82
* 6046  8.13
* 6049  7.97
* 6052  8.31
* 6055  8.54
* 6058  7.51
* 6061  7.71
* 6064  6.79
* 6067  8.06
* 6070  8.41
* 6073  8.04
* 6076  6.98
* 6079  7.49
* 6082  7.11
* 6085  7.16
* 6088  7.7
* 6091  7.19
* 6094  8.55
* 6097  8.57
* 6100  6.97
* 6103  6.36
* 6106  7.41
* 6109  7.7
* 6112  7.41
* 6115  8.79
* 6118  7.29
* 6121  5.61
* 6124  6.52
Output 0.06 mag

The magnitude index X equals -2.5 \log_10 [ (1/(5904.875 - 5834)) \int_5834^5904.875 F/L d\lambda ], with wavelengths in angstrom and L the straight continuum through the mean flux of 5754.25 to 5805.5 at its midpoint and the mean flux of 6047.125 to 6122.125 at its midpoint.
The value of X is 0.16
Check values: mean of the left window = 7.24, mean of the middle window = 6.36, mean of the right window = 7.6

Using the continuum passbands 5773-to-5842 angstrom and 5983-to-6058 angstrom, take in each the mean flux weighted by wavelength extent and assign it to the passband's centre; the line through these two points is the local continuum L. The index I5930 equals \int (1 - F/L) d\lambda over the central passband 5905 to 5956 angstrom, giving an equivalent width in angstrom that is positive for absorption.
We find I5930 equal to 3.6 angstrom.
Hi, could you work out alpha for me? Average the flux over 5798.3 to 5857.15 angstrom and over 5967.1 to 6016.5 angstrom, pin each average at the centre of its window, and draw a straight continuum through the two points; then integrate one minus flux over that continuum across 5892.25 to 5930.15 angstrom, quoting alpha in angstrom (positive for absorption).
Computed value 6.1 angstrom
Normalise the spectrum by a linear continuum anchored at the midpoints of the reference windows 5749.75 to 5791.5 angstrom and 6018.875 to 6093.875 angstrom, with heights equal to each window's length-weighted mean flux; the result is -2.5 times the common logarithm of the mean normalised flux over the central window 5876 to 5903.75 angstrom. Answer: 0.44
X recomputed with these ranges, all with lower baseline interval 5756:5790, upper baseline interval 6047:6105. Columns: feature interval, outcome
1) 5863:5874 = 0.05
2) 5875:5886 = 0.16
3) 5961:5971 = 0.05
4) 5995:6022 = 0.01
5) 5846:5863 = 0.01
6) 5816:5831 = 0.02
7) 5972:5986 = -0.01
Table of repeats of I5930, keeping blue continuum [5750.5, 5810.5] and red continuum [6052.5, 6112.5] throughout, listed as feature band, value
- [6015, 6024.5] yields 0.3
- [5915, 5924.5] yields 0.5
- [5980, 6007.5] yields 0.0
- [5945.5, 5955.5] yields 0.7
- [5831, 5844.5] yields -0.8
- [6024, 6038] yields 0.1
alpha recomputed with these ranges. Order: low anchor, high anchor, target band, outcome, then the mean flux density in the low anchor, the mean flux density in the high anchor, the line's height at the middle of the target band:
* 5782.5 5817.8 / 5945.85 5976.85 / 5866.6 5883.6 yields 1.4 angstrom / 7.39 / 7.15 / 7.28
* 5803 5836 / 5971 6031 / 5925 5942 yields 0.8 angstrom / 7.39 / 7.47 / 7.44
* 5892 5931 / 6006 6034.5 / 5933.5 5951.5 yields -0.9 angstrom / 6.3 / 7.42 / 6.62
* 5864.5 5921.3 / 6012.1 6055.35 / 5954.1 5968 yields -0.4 angstrom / 5.95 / 7.7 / 6.79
